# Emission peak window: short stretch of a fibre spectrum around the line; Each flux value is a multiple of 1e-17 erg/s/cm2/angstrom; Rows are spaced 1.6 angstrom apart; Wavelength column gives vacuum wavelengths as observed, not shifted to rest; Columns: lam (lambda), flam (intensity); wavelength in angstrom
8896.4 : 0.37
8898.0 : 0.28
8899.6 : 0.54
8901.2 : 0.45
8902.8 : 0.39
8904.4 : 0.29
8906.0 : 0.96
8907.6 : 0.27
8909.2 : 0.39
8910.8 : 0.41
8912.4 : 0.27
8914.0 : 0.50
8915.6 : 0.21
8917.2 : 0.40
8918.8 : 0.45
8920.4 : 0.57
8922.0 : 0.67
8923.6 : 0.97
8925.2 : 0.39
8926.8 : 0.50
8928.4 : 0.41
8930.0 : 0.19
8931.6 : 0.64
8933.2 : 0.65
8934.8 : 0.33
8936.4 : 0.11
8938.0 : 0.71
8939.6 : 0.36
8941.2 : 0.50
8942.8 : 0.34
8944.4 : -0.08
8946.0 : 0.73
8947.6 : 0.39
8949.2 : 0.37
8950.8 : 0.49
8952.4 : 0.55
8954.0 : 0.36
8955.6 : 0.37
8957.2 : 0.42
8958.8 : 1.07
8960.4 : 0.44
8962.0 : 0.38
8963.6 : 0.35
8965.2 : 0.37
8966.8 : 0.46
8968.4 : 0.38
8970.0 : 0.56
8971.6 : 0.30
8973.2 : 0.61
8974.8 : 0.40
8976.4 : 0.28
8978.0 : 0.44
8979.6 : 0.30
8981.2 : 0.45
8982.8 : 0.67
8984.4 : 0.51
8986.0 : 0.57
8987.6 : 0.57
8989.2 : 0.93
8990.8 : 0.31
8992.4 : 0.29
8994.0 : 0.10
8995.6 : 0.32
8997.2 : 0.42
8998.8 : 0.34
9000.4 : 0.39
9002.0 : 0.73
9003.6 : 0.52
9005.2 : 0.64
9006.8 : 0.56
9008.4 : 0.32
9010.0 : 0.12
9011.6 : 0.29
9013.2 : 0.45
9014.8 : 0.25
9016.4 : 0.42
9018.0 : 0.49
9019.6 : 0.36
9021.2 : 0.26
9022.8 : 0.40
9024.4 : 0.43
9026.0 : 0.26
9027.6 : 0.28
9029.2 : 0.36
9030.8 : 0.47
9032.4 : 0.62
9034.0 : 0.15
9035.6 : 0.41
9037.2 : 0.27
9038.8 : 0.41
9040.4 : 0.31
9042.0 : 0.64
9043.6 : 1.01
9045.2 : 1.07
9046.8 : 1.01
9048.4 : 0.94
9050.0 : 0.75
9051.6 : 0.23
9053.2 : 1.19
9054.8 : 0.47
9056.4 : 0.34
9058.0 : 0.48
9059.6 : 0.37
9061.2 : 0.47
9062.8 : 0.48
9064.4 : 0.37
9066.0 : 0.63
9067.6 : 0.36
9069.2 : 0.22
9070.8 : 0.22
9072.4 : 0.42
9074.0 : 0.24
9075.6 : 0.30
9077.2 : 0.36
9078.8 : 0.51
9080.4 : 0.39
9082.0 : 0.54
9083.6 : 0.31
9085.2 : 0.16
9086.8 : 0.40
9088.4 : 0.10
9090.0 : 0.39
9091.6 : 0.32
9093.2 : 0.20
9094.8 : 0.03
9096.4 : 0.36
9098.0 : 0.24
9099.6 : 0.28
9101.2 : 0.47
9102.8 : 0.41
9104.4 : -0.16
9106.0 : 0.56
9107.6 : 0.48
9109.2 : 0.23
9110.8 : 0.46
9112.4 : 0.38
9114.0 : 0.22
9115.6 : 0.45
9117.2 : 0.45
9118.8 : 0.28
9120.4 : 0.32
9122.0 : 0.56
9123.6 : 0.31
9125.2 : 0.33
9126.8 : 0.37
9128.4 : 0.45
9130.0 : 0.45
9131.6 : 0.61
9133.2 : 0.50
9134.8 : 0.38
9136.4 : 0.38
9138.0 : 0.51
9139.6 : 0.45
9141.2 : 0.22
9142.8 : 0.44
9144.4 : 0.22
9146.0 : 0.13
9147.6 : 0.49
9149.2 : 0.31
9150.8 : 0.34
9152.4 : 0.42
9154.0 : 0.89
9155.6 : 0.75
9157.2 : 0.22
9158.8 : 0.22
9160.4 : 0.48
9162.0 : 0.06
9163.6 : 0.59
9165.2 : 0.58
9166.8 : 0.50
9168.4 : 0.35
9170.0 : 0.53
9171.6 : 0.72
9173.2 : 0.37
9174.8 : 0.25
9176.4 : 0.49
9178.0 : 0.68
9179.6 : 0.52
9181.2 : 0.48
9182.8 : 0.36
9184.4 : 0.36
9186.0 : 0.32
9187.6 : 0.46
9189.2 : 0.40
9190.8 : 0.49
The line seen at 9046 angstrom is H-beta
